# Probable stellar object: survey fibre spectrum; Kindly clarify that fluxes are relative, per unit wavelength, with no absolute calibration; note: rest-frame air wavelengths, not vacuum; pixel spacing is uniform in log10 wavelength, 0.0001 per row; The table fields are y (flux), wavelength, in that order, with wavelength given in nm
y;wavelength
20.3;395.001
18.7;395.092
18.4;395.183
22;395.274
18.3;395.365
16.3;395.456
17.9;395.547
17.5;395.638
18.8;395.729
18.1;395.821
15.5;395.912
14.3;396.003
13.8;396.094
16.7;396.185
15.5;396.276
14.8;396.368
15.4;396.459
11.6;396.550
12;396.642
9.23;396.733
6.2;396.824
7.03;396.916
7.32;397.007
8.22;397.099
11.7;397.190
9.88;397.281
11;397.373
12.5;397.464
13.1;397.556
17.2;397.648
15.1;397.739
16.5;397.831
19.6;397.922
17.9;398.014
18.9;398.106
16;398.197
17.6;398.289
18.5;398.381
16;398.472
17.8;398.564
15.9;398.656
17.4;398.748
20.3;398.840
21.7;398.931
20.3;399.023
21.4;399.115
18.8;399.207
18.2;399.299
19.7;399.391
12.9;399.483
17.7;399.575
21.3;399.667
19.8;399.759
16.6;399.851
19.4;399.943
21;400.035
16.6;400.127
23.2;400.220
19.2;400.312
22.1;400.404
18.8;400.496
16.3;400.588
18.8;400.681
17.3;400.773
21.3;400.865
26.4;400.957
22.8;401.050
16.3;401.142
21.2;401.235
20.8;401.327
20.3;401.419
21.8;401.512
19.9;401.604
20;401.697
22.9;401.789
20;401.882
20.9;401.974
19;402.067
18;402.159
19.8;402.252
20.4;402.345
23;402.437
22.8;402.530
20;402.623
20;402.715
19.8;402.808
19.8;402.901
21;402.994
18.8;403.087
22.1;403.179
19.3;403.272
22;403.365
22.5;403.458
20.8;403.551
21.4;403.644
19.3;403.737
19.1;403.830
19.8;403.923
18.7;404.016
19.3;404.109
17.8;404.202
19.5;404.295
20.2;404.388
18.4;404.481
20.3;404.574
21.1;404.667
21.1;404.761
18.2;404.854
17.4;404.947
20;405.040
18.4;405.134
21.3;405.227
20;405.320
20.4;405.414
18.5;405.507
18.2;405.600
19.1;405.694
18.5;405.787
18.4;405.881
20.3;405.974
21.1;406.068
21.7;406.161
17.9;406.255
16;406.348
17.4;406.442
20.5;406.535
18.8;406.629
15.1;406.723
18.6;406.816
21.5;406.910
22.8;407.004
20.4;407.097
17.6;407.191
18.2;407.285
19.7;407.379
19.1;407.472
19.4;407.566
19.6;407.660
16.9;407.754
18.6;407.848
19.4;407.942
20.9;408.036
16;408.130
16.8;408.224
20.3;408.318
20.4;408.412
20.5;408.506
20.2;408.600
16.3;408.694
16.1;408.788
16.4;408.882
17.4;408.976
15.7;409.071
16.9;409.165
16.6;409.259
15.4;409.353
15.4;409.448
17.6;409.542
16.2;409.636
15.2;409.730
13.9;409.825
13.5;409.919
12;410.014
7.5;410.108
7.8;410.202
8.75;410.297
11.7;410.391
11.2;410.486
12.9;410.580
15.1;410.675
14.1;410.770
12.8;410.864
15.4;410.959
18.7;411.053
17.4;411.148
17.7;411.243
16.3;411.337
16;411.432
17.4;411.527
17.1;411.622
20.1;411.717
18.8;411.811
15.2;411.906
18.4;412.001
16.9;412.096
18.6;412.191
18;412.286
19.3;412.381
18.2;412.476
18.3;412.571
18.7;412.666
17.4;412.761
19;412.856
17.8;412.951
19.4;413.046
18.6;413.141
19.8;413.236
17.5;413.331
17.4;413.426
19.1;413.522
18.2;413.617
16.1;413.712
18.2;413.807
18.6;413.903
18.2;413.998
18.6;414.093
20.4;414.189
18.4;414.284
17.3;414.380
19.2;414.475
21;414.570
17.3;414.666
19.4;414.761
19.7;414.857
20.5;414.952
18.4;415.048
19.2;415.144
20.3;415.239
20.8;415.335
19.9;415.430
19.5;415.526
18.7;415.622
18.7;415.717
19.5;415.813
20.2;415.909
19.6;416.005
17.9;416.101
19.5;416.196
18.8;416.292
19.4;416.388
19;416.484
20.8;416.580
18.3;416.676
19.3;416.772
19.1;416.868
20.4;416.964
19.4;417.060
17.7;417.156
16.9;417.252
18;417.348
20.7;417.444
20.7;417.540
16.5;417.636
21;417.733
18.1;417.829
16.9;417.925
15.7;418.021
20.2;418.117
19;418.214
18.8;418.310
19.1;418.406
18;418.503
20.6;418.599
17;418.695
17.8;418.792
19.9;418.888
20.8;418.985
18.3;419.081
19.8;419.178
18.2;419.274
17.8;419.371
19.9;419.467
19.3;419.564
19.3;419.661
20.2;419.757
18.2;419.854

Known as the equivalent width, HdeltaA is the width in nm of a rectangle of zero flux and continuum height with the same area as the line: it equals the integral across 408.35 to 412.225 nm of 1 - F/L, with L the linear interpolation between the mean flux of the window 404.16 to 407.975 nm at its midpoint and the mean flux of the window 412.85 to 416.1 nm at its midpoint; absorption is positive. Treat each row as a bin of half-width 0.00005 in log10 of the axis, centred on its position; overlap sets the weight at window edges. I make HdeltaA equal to 0.69 nm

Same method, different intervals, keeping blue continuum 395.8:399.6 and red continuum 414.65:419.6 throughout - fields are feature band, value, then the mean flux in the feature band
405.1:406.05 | -0.148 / 19.4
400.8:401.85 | -0.346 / 21.2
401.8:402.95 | -0.303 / 20.4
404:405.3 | -0.224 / 19.4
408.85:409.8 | 0.070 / 16.2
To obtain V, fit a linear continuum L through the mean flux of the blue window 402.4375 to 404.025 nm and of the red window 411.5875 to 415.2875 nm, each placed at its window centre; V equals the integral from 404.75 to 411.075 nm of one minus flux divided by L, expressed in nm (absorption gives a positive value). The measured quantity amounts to 0.773 nm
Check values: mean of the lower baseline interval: 20.5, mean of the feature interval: 17.3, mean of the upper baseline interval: 18.5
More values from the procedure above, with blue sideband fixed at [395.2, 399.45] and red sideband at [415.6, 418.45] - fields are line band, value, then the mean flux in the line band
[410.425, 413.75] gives 0.168 nm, 17.2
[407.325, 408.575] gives -0.117 nm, 19.1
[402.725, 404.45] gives -0.347 nm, 20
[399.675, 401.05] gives -0.319 nm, 19.9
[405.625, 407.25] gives -0.186 nm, 19.1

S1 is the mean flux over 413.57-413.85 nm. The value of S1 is 17.5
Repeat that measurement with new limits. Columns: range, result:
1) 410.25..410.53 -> 10.5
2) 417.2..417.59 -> 19.1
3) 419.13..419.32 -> 19.1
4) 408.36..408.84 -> 18.7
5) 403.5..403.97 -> 20.1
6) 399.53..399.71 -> 19.5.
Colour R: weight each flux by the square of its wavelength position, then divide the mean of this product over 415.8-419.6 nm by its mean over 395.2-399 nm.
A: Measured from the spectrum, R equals 1.4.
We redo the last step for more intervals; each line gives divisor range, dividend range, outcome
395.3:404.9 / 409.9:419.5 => 1.06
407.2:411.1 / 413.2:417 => 1.22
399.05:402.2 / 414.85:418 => 1.05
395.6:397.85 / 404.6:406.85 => 1.53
